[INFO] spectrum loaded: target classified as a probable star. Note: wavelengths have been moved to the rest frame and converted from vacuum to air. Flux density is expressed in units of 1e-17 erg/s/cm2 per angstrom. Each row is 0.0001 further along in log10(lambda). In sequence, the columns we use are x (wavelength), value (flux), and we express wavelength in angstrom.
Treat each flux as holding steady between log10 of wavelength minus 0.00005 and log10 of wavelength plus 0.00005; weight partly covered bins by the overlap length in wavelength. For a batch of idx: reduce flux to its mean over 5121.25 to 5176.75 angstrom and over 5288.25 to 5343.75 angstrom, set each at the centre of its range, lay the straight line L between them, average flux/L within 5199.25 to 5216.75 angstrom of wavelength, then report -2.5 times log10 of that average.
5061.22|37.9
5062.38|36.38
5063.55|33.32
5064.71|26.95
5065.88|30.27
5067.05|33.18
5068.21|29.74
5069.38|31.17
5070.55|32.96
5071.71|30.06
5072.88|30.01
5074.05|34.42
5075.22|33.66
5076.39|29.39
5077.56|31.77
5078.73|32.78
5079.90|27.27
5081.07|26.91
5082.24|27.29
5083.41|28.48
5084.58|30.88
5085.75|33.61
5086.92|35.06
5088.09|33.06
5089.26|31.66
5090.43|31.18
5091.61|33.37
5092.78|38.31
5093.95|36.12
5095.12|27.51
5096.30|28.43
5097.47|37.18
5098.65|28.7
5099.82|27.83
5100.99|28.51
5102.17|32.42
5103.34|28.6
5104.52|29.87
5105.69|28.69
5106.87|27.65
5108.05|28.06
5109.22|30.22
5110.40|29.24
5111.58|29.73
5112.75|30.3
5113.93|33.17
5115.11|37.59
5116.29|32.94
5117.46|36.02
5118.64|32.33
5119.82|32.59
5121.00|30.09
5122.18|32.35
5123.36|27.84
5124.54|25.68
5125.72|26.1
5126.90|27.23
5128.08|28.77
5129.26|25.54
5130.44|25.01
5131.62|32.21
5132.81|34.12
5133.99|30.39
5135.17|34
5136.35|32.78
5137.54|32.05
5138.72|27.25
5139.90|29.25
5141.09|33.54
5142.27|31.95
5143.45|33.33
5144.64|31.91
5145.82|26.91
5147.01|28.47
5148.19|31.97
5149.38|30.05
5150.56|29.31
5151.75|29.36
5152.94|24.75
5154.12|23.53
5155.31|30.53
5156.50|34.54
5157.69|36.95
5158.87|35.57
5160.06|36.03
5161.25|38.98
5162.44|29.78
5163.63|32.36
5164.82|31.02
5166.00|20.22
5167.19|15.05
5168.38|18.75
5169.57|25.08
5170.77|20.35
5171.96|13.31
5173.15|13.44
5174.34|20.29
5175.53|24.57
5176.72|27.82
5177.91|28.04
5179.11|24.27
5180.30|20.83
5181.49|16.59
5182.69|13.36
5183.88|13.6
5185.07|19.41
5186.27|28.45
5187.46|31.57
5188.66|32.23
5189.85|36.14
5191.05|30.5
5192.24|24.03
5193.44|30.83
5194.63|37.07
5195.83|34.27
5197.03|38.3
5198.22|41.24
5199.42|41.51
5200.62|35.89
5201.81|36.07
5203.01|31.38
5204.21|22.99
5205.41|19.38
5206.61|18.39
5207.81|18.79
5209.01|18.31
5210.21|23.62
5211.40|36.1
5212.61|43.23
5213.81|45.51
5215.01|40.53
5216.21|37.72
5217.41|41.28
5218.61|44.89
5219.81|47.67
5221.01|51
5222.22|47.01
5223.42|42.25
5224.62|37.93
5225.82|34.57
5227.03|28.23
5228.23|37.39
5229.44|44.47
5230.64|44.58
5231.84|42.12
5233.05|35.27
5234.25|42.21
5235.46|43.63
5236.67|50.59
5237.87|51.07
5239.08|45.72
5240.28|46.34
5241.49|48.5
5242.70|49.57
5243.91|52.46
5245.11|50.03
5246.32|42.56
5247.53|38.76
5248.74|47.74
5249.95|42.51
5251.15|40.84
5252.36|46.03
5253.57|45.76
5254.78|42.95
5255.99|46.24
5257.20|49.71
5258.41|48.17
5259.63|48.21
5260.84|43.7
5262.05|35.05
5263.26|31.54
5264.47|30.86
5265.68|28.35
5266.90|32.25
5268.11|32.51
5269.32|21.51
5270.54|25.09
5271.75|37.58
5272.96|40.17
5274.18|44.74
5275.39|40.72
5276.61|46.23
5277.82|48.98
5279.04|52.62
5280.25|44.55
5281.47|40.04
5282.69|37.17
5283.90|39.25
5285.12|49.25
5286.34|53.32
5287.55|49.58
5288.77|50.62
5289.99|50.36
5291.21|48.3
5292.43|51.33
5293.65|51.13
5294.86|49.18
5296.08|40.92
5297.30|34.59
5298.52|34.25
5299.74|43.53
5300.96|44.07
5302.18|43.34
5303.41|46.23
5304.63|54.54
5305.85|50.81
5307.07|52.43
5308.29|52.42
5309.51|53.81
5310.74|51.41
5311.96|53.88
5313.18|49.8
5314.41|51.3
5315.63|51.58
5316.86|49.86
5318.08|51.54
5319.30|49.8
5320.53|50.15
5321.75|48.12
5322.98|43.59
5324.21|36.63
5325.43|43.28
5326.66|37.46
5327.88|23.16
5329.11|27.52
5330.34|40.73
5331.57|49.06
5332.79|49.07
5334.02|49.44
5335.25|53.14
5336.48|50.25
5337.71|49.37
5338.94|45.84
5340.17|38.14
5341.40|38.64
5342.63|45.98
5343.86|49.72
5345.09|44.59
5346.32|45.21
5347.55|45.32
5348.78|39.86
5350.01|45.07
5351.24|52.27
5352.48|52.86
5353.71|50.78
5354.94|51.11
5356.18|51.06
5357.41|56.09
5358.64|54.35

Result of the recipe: 0.121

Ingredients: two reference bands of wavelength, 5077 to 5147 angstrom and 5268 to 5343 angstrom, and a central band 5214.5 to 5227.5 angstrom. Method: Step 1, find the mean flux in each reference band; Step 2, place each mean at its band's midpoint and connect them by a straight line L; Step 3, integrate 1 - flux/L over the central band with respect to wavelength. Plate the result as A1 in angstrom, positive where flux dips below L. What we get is -0.87 angstrom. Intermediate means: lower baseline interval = 30.7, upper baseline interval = 45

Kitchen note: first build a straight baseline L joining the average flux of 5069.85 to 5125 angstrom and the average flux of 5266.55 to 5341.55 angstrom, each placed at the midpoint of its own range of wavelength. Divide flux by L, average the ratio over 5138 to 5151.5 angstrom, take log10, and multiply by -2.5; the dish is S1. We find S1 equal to 0.13 mag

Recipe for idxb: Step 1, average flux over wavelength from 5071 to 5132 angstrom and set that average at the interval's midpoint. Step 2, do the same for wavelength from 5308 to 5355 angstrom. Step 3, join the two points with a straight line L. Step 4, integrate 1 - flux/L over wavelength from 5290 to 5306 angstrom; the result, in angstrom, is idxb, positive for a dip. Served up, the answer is -0.6 angstrom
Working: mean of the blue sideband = 30.6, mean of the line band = 45.6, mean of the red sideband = 46.4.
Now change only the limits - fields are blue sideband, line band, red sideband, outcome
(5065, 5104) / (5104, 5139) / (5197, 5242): 3.0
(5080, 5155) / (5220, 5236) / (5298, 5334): -0.8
